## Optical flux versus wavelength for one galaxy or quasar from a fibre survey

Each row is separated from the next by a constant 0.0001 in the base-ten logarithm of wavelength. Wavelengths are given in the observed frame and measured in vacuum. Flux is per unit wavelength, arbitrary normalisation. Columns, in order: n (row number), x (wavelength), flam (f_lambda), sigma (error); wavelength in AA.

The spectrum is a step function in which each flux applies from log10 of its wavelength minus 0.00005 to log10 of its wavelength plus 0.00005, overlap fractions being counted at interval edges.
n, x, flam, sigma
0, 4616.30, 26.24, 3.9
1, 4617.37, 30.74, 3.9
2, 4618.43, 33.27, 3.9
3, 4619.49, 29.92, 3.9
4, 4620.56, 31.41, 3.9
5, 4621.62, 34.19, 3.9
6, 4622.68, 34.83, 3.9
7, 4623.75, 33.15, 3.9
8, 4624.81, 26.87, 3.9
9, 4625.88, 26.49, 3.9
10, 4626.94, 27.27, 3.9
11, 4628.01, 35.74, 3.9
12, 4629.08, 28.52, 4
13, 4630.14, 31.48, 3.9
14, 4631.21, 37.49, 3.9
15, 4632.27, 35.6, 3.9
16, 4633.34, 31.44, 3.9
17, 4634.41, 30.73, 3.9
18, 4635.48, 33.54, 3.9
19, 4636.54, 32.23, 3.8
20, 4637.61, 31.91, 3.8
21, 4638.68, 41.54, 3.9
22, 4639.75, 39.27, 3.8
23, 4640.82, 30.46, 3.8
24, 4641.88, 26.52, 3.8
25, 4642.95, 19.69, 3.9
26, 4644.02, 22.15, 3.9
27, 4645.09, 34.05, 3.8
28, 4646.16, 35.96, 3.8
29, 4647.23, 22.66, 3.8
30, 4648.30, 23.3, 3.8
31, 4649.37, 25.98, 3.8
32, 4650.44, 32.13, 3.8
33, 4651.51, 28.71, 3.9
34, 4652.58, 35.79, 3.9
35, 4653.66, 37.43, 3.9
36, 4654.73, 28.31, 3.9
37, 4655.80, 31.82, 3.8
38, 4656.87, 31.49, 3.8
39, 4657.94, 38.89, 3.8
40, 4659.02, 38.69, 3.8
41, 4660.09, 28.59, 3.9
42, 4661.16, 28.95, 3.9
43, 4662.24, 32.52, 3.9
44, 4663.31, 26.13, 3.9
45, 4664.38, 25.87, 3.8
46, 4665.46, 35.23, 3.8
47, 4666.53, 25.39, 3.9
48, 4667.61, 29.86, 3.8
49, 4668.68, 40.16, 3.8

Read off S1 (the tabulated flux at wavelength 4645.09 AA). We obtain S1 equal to 34.05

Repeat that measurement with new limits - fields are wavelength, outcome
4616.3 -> 26.24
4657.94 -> 38.89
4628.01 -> 35.74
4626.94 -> 27.27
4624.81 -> 26.87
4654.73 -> 28.31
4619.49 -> 29.92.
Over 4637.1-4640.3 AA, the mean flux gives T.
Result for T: 37.5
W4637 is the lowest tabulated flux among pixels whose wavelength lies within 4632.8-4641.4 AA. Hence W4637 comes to 30.46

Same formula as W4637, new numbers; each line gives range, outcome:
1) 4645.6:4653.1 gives 22.66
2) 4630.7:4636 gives 30.73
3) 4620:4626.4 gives 26.49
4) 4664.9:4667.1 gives 25.39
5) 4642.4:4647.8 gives 19.69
